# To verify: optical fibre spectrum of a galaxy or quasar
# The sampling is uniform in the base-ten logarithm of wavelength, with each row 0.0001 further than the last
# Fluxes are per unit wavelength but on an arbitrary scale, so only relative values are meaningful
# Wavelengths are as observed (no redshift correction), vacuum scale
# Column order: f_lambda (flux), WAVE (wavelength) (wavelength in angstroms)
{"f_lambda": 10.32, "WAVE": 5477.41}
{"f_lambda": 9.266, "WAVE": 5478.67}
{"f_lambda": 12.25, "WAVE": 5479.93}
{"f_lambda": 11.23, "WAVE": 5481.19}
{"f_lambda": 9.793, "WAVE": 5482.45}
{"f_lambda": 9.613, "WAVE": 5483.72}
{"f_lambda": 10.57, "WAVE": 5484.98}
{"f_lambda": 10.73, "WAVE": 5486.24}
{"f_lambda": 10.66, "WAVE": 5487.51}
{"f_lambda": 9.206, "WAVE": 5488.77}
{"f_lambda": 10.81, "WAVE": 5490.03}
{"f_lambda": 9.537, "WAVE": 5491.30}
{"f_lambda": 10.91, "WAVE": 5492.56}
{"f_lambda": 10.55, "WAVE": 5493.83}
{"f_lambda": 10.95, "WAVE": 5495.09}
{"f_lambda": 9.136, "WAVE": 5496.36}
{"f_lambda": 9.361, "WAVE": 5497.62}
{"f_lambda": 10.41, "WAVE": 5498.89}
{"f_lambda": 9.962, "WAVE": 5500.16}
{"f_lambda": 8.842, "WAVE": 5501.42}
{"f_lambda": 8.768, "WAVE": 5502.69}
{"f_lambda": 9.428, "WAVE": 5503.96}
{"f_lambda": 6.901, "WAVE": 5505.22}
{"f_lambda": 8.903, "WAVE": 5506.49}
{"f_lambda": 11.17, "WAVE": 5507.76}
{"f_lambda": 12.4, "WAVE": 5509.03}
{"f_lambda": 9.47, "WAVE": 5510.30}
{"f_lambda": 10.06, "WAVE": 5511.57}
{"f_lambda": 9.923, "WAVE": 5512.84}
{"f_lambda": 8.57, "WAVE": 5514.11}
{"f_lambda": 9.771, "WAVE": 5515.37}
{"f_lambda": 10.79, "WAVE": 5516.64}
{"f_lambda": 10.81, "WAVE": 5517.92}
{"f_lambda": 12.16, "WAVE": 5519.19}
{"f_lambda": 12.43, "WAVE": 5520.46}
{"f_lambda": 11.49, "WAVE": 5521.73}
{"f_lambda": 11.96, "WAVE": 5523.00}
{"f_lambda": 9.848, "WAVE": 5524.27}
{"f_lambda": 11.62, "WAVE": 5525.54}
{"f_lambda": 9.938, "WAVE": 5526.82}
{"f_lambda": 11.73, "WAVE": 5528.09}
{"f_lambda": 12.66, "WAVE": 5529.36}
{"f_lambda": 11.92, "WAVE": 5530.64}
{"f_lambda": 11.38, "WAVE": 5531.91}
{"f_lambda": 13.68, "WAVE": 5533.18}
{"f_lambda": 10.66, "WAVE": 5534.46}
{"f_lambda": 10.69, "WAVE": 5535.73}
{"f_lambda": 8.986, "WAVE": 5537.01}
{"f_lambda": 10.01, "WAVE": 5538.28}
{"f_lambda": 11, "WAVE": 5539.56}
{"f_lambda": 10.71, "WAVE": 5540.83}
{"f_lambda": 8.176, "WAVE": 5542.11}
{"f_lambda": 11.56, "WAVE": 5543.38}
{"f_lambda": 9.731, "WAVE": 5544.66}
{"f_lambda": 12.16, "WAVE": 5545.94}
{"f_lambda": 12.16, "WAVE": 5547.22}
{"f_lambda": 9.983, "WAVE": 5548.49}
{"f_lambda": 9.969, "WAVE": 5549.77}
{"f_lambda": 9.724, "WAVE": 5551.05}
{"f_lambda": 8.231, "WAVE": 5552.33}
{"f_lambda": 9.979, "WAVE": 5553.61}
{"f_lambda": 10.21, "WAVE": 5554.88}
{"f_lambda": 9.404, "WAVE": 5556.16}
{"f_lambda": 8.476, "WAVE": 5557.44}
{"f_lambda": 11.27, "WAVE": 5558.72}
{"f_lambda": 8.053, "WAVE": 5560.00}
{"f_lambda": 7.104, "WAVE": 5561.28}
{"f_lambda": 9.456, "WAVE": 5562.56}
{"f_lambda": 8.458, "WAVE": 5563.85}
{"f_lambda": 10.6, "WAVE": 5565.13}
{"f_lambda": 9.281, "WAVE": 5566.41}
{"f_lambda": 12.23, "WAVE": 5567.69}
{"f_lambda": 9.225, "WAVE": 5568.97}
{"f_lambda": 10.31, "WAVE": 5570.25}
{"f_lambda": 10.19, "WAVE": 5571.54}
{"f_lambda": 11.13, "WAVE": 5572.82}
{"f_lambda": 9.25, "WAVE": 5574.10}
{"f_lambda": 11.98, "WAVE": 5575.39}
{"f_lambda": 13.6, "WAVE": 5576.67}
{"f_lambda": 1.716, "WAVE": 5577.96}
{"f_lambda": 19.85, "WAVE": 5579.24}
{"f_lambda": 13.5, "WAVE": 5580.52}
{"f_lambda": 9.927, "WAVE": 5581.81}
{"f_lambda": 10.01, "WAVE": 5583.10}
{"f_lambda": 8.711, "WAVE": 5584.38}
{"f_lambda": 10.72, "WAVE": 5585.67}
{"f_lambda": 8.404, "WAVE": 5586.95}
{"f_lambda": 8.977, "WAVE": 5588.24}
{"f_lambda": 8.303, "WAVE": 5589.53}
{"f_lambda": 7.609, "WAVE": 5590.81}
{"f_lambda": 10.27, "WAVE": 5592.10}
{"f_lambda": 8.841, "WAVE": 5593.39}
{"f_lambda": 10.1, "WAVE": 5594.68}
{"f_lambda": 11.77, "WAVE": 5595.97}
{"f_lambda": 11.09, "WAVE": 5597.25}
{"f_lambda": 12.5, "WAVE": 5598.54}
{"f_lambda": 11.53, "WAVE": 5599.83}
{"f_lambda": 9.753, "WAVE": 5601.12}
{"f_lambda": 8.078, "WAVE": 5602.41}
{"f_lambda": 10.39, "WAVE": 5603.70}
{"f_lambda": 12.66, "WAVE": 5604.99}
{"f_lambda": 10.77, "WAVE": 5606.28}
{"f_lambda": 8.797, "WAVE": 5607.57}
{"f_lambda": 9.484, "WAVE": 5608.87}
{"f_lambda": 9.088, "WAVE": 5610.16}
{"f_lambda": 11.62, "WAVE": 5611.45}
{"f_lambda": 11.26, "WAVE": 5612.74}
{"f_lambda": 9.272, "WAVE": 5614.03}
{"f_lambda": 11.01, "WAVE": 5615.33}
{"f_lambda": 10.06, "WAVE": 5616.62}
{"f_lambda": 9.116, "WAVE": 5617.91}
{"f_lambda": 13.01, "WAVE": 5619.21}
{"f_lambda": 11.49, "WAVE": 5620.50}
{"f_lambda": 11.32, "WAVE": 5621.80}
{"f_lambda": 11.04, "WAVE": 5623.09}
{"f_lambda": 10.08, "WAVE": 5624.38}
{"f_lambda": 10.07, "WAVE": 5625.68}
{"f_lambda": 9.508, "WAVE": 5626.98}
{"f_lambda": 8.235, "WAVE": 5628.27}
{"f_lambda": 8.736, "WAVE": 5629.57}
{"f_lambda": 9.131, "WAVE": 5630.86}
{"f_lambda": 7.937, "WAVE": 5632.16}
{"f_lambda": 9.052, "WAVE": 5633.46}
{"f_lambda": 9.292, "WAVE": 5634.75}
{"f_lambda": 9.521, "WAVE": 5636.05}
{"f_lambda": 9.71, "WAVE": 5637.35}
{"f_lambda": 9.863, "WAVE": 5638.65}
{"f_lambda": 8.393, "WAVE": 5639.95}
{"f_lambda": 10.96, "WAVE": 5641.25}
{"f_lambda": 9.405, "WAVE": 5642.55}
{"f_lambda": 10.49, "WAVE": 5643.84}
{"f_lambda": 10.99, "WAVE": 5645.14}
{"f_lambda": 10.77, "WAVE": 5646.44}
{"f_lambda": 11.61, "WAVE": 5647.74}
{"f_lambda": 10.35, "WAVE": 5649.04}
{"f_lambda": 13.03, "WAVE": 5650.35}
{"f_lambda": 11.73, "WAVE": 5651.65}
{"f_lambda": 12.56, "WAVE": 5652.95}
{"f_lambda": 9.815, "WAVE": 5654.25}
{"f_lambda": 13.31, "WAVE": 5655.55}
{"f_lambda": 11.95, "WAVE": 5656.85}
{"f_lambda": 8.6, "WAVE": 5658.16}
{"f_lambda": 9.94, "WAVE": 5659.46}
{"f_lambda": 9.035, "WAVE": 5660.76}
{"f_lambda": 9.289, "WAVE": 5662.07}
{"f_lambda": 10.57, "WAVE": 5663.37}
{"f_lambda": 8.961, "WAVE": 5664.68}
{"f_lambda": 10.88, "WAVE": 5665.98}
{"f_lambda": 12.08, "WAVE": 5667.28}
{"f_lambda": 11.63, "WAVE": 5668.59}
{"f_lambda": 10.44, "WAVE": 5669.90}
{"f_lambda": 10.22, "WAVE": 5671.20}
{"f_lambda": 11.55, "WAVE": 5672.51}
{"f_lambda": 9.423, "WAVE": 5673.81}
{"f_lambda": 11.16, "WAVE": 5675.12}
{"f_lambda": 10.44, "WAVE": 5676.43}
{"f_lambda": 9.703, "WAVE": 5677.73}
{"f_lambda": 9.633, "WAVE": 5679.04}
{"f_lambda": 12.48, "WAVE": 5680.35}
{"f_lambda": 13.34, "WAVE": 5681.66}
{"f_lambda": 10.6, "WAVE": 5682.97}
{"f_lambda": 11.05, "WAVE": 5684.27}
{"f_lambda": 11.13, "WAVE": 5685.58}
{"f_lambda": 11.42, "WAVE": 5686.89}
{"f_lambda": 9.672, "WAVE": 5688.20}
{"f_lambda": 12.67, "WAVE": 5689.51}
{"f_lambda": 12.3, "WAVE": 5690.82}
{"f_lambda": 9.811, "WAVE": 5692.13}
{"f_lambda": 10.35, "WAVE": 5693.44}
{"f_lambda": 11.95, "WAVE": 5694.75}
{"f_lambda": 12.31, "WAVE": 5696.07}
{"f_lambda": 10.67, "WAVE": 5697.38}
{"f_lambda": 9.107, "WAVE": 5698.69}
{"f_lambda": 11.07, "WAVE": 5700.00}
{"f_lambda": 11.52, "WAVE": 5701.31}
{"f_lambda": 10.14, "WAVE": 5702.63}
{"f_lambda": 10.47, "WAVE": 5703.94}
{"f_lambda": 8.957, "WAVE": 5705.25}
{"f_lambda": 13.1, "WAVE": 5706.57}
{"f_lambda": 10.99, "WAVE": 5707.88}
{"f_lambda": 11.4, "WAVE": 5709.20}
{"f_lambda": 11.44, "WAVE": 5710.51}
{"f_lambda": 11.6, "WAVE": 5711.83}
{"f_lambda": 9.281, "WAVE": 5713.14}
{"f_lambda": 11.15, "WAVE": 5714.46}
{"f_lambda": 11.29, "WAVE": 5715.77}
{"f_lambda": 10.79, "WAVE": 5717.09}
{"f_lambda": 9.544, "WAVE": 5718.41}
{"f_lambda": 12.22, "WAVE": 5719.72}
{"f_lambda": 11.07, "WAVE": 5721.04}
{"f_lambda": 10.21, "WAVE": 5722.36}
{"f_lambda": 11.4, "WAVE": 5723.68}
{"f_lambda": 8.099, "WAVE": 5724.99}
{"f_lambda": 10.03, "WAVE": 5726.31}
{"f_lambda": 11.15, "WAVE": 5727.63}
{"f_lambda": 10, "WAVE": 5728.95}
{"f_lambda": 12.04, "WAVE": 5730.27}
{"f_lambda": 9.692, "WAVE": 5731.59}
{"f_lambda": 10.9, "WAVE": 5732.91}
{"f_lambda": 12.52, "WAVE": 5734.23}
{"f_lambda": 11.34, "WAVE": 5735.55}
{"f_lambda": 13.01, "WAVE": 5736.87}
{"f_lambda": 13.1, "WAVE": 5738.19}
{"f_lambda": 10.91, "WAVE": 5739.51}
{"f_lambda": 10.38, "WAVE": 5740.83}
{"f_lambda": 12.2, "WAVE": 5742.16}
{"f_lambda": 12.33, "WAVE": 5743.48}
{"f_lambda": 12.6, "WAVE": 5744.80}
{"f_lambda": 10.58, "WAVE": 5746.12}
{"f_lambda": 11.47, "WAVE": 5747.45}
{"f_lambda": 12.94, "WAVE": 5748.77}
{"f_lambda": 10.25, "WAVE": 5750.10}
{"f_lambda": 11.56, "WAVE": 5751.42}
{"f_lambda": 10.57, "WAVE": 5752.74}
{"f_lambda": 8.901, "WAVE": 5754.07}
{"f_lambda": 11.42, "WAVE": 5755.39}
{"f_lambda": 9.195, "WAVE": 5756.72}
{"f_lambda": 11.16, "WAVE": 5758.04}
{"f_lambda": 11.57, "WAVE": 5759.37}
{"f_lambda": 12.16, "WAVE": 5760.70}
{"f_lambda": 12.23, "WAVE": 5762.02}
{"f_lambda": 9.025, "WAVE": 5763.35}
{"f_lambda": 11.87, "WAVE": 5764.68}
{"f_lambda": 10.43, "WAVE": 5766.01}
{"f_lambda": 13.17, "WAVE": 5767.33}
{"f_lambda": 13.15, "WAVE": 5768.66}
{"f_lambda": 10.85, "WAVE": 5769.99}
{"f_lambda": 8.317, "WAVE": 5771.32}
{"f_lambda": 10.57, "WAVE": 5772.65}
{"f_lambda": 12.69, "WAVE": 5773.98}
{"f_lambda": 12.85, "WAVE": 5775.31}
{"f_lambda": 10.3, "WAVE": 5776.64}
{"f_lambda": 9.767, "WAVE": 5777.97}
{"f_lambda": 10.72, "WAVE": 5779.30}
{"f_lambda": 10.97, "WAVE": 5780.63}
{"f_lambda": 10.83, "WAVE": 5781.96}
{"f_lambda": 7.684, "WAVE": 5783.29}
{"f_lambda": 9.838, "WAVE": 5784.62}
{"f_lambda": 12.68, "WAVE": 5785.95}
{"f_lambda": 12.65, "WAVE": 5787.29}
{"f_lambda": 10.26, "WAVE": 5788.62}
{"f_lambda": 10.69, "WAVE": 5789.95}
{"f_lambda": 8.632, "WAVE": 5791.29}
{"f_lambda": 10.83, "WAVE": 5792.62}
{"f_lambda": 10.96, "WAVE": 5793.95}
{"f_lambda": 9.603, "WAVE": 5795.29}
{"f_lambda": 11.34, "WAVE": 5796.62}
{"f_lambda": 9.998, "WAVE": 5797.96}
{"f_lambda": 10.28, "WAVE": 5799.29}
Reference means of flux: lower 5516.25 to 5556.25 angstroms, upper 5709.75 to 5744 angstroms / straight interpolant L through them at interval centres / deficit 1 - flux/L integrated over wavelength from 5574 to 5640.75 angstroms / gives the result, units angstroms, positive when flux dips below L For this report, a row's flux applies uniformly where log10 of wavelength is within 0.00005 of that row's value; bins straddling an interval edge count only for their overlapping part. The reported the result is 4.8 angstroms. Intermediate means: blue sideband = 10.8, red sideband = 11.1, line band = 10.1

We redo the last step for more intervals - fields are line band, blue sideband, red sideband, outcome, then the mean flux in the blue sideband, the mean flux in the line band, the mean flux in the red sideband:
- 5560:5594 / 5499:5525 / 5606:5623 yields 1.42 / 10.2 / 9.95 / 10.5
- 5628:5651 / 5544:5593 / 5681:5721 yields 1.47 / 10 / 9.89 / 11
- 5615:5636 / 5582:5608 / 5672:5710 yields 0.77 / 9.98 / 9.92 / 11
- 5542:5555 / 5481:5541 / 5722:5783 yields 0.37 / 10.5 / 10.3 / 11.1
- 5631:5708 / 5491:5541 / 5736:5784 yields 1.81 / 10.5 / 10.7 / 11.2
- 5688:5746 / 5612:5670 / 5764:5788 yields -1.70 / 10.3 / 11.1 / 11.1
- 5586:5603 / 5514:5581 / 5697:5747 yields 1.40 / 10.6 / 9.81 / 11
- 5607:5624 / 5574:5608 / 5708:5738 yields -0.05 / 10.4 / 10.5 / 11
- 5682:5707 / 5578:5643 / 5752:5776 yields -0.72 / 10.1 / 11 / 11.1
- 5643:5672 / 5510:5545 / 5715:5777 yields 0.49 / 10.8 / 10.8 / 11.2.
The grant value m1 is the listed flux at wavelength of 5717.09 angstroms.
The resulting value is 10.79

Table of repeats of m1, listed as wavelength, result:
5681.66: 13.34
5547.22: 12.16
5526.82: 9.938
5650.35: 13.03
